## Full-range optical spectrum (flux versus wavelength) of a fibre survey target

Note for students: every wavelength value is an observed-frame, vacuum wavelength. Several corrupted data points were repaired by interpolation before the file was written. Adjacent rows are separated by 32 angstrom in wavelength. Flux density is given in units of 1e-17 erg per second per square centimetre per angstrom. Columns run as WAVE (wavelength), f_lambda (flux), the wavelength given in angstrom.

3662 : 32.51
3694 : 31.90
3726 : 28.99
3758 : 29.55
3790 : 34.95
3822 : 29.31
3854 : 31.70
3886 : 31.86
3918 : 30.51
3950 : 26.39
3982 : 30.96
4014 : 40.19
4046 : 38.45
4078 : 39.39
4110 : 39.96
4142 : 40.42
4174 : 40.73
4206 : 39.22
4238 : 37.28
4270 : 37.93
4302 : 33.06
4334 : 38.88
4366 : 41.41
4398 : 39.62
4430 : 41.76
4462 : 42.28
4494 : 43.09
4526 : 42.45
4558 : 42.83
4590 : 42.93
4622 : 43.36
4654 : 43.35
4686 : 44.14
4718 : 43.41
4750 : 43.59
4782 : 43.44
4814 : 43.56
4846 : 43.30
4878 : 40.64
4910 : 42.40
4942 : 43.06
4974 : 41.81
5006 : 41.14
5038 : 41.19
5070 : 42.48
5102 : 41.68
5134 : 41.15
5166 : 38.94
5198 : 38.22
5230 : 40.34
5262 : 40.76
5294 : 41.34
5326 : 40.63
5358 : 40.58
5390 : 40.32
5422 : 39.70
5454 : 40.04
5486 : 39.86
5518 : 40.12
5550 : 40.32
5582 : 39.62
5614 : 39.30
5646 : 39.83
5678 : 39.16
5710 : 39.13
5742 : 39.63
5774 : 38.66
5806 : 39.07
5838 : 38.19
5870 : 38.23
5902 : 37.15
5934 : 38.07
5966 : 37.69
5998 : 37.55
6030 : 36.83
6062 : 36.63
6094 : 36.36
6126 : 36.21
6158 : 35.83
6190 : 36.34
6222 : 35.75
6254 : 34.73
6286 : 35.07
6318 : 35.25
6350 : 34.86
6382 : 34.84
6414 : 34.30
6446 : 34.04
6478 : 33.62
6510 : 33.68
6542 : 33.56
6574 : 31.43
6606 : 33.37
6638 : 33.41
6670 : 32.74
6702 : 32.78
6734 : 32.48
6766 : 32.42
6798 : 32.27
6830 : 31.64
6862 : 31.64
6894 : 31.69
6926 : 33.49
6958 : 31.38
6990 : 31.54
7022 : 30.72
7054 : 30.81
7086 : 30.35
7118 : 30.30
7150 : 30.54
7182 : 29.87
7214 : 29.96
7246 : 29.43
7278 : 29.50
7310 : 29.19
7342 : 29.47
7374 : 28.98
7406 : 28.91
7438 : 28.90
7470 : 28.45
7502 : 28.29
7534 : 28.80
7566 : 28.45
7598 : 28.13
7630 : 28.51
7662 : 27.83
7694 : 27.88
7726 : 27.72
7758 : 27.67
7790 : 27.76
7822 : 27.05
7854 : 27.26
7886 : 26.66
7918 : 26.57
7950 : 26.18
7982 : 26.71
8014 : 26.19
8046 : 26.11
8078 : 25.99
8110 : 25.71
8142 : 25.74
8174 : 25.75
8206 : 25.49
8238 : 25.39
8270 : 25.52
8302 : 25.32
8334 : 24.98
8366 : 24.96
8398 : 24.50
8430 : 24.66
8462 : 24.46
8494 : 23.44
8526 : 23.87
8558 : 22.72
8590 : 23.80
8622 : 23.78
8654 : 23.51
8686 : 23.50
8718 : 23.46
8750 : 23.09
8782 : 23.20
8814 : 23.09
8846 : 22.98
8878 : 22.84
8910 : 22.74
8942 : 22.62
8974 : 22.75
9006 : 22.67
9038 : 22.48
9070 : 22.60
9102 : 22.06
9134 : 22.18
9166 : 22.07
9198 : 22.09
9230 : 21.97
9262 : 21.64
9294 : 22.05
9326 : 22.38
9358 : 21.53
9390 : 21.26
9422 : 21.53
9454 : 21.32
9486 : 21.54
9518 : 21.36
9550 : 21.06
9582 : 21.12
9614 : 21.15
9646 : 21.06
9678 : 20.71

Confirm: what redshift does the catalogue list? 0.00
